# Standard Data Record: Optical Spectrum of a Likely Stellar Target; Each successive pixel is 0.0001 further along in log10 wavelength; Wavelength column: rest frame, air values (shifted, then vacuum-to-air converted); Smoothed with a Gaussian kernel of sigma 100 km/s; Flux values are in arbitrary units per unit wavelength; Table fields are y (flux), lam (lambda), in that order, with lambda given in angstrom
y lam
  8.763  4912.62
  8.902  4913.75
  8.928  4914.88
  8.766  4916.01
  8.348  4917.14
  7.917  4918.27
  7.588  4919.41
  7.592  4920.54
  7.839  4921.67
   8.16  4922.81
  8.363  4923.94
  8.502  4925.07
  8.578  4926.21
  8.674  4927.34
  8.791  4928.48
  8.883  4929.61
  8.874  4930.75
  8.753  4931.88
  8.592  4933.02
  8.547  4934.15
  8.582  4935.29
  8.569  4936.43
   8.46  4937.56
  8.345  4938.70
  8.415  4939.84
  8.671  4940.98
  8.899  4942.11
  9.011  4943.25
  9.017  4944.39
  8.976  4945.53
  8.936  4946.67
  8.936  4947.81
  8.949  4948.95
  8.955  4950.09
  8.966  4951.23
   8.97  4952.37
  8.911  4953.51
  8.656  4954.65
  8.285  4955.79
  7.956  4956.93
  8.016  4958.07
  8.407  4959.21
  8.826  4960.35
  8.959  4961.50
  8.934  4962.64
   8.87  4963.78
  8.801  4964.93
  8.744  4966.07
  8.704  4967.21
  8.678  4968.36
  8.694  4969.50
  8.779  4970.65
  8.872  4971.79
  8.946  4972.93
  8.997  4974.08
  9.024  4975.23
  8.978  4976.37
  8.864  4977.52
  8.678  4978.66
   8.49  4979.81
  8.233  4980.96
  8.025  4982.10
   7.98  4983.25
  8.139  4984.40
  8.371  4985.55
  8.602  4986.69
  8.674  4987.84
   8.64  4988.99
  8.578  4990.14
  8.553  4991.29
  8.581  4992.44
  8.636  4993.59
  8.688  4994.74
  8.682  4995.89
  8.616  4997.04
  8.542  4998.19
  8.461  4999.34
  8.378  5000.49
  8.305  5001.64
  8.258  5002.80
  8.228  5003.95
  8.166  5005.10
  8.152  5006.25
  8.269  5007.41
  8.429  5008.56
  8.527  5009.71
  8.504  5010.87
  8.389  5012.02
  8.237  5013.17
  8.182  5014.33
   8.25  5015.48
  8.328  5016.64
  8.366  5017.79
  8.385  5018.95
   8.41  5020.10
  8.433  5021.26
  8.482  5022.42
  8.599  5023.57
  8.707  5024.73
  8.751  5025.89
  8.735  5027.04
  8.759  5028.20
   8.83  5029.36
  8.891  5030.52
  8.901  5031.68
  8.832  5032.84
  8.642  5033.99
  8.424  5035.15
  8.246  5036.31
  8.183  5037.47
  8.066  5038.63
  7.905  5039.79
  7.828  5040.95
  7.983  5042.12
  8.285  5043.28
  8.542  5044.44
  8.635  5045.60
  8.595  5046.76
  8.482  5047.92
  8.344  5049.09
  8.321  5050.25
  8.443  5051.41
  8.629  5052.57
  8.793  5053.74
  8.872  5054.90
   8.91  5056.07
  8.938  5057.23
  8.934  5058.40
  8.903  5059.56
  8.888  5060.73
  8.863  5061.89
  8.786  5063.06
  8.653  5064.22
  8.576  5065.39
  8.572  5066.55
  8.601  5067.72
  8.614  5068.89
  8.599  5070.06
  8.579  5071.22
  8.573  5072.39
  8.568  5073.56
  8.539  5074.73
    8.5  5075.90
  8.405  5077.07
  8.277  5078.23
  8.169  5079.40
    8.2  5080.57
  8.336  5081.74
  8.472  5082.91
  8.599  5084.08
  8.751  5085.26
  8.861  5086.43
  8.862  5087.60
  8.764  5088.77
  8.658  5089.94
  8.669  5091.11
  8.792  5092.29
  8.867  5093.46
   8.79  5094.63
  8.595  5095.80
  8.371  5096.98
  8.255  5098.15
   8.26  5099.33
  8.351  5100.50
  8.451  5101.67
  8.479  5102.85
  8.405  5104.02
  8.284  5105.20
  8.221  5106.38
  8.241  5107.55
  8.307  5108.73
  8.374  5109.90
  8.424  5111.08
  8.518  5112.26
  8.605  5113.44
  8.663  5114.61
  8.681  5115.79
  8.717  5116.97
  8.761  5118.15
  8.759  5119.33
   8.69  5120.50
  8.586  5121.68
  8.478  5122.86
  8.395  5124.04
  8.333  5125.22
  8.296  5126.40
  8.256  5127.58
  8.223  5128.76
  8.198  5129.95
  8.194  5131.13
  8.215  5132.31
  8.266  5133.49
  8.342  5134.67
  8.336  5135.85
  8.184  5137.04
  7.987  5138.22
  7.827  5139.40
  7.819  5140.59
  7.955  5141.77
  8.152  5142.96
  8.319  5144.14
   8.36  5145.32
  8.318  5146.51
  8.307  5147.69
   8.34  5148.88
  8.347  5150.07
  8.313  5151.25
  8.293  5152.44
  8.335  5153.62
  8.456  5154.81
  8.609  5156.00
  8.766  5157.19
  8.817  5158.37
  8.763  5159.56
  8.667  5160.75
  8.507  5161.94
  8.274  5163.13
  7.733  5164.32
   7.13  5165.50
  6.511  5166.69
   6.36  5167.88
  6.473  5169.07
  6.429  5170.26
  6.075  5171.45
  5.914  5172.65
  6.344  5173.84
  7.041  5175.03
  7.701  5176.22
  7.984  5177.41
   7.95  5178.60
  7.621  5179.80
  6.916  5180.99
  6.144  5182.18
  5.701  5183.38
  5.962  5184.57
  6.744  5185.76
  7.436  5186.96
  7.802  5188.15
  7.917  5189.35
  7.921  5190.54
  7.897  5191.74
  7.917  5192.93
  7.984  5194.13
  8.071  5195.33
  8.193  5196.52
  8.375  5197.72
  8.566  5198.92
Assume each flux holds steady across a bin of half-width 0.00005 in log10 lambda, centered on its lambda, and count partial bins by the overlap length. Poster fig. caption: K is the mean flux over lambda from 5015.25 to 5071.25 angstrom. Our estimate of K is 8.56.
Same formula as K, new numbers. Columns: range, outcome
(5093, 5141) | 8.39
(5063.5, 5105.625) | 8.54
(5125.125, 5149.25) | 8.2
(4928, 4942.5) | 8.64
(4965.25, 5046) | 8.5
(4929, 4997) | 8.67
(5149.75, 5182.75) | 7.58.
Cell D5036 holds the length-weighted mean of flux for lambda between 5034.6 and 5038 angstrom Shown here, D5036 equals 8.28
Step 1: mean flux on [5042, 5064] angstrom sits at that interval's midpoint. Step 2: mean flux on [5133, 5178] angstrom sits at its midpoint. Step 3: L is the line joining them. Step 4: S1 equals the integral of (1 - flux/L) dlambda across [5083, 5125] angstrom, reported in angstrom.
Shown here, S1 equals -1.5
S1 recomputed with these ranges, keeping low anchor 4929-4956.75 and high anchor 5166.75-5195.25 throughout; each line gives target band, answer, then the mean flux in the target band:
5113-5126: -1.92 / 8.61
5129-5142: -1.31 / 8.13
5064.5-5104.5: -4.12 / 8.54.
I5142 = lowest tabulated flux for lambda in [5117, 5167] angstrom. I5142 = 6.511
